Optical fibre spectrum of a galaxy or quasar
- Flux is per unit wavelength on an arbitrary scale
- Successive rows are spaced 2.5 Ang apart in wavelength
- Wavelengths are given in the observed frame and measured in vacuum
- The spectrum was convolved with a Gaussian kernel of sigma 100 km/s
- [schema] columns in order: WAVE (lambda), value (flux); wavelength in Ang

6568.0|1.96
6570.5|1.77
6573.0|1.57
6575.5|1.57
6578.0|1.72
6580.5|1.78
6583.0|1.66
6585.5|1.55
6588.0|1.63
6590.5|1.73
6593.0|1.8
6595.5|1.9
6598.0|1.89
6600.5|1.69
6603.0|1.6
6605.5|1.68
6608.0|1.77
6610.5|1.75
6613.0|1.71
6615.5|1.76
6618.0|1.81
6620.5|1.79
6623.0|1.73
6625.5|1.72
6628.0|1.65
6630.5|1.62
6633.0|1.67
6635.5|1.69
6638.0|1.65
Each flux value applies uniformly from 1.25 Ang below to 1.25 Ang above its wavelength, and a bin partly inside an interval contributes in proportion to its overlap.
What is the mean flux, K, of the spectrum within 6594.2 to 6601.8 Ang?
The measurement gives 1.82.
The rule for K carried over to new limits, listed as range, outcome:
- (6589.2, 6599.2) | 1.83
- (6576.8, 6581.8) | 1.75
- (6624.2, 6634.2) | 1.67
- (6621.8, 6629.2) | 1.7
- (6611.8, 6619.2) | 1.76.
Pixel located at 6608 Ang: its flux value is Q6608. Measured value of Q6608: 1.77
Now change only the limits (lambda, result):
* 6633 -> 1.67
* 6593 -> 1.8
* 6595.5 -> 1.9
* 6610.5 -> 1.75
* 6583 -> 1.66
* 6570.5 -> 1.77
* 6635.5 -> 1.69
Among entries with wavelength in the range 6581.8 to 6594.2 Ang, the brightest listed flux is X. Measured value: 1.8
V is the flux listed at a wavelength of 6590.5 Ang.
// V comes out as 1.73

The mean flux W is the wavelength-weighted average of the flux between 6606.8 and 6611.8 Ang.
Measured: 1.76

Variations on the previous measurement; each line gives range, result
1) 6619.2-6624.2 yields 1.76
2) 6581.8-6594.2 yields 1.67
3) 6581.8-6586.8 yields 1.6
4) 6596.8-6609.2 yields 1.73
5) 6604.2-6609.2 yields 1.72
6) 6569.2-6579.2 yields 1.66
